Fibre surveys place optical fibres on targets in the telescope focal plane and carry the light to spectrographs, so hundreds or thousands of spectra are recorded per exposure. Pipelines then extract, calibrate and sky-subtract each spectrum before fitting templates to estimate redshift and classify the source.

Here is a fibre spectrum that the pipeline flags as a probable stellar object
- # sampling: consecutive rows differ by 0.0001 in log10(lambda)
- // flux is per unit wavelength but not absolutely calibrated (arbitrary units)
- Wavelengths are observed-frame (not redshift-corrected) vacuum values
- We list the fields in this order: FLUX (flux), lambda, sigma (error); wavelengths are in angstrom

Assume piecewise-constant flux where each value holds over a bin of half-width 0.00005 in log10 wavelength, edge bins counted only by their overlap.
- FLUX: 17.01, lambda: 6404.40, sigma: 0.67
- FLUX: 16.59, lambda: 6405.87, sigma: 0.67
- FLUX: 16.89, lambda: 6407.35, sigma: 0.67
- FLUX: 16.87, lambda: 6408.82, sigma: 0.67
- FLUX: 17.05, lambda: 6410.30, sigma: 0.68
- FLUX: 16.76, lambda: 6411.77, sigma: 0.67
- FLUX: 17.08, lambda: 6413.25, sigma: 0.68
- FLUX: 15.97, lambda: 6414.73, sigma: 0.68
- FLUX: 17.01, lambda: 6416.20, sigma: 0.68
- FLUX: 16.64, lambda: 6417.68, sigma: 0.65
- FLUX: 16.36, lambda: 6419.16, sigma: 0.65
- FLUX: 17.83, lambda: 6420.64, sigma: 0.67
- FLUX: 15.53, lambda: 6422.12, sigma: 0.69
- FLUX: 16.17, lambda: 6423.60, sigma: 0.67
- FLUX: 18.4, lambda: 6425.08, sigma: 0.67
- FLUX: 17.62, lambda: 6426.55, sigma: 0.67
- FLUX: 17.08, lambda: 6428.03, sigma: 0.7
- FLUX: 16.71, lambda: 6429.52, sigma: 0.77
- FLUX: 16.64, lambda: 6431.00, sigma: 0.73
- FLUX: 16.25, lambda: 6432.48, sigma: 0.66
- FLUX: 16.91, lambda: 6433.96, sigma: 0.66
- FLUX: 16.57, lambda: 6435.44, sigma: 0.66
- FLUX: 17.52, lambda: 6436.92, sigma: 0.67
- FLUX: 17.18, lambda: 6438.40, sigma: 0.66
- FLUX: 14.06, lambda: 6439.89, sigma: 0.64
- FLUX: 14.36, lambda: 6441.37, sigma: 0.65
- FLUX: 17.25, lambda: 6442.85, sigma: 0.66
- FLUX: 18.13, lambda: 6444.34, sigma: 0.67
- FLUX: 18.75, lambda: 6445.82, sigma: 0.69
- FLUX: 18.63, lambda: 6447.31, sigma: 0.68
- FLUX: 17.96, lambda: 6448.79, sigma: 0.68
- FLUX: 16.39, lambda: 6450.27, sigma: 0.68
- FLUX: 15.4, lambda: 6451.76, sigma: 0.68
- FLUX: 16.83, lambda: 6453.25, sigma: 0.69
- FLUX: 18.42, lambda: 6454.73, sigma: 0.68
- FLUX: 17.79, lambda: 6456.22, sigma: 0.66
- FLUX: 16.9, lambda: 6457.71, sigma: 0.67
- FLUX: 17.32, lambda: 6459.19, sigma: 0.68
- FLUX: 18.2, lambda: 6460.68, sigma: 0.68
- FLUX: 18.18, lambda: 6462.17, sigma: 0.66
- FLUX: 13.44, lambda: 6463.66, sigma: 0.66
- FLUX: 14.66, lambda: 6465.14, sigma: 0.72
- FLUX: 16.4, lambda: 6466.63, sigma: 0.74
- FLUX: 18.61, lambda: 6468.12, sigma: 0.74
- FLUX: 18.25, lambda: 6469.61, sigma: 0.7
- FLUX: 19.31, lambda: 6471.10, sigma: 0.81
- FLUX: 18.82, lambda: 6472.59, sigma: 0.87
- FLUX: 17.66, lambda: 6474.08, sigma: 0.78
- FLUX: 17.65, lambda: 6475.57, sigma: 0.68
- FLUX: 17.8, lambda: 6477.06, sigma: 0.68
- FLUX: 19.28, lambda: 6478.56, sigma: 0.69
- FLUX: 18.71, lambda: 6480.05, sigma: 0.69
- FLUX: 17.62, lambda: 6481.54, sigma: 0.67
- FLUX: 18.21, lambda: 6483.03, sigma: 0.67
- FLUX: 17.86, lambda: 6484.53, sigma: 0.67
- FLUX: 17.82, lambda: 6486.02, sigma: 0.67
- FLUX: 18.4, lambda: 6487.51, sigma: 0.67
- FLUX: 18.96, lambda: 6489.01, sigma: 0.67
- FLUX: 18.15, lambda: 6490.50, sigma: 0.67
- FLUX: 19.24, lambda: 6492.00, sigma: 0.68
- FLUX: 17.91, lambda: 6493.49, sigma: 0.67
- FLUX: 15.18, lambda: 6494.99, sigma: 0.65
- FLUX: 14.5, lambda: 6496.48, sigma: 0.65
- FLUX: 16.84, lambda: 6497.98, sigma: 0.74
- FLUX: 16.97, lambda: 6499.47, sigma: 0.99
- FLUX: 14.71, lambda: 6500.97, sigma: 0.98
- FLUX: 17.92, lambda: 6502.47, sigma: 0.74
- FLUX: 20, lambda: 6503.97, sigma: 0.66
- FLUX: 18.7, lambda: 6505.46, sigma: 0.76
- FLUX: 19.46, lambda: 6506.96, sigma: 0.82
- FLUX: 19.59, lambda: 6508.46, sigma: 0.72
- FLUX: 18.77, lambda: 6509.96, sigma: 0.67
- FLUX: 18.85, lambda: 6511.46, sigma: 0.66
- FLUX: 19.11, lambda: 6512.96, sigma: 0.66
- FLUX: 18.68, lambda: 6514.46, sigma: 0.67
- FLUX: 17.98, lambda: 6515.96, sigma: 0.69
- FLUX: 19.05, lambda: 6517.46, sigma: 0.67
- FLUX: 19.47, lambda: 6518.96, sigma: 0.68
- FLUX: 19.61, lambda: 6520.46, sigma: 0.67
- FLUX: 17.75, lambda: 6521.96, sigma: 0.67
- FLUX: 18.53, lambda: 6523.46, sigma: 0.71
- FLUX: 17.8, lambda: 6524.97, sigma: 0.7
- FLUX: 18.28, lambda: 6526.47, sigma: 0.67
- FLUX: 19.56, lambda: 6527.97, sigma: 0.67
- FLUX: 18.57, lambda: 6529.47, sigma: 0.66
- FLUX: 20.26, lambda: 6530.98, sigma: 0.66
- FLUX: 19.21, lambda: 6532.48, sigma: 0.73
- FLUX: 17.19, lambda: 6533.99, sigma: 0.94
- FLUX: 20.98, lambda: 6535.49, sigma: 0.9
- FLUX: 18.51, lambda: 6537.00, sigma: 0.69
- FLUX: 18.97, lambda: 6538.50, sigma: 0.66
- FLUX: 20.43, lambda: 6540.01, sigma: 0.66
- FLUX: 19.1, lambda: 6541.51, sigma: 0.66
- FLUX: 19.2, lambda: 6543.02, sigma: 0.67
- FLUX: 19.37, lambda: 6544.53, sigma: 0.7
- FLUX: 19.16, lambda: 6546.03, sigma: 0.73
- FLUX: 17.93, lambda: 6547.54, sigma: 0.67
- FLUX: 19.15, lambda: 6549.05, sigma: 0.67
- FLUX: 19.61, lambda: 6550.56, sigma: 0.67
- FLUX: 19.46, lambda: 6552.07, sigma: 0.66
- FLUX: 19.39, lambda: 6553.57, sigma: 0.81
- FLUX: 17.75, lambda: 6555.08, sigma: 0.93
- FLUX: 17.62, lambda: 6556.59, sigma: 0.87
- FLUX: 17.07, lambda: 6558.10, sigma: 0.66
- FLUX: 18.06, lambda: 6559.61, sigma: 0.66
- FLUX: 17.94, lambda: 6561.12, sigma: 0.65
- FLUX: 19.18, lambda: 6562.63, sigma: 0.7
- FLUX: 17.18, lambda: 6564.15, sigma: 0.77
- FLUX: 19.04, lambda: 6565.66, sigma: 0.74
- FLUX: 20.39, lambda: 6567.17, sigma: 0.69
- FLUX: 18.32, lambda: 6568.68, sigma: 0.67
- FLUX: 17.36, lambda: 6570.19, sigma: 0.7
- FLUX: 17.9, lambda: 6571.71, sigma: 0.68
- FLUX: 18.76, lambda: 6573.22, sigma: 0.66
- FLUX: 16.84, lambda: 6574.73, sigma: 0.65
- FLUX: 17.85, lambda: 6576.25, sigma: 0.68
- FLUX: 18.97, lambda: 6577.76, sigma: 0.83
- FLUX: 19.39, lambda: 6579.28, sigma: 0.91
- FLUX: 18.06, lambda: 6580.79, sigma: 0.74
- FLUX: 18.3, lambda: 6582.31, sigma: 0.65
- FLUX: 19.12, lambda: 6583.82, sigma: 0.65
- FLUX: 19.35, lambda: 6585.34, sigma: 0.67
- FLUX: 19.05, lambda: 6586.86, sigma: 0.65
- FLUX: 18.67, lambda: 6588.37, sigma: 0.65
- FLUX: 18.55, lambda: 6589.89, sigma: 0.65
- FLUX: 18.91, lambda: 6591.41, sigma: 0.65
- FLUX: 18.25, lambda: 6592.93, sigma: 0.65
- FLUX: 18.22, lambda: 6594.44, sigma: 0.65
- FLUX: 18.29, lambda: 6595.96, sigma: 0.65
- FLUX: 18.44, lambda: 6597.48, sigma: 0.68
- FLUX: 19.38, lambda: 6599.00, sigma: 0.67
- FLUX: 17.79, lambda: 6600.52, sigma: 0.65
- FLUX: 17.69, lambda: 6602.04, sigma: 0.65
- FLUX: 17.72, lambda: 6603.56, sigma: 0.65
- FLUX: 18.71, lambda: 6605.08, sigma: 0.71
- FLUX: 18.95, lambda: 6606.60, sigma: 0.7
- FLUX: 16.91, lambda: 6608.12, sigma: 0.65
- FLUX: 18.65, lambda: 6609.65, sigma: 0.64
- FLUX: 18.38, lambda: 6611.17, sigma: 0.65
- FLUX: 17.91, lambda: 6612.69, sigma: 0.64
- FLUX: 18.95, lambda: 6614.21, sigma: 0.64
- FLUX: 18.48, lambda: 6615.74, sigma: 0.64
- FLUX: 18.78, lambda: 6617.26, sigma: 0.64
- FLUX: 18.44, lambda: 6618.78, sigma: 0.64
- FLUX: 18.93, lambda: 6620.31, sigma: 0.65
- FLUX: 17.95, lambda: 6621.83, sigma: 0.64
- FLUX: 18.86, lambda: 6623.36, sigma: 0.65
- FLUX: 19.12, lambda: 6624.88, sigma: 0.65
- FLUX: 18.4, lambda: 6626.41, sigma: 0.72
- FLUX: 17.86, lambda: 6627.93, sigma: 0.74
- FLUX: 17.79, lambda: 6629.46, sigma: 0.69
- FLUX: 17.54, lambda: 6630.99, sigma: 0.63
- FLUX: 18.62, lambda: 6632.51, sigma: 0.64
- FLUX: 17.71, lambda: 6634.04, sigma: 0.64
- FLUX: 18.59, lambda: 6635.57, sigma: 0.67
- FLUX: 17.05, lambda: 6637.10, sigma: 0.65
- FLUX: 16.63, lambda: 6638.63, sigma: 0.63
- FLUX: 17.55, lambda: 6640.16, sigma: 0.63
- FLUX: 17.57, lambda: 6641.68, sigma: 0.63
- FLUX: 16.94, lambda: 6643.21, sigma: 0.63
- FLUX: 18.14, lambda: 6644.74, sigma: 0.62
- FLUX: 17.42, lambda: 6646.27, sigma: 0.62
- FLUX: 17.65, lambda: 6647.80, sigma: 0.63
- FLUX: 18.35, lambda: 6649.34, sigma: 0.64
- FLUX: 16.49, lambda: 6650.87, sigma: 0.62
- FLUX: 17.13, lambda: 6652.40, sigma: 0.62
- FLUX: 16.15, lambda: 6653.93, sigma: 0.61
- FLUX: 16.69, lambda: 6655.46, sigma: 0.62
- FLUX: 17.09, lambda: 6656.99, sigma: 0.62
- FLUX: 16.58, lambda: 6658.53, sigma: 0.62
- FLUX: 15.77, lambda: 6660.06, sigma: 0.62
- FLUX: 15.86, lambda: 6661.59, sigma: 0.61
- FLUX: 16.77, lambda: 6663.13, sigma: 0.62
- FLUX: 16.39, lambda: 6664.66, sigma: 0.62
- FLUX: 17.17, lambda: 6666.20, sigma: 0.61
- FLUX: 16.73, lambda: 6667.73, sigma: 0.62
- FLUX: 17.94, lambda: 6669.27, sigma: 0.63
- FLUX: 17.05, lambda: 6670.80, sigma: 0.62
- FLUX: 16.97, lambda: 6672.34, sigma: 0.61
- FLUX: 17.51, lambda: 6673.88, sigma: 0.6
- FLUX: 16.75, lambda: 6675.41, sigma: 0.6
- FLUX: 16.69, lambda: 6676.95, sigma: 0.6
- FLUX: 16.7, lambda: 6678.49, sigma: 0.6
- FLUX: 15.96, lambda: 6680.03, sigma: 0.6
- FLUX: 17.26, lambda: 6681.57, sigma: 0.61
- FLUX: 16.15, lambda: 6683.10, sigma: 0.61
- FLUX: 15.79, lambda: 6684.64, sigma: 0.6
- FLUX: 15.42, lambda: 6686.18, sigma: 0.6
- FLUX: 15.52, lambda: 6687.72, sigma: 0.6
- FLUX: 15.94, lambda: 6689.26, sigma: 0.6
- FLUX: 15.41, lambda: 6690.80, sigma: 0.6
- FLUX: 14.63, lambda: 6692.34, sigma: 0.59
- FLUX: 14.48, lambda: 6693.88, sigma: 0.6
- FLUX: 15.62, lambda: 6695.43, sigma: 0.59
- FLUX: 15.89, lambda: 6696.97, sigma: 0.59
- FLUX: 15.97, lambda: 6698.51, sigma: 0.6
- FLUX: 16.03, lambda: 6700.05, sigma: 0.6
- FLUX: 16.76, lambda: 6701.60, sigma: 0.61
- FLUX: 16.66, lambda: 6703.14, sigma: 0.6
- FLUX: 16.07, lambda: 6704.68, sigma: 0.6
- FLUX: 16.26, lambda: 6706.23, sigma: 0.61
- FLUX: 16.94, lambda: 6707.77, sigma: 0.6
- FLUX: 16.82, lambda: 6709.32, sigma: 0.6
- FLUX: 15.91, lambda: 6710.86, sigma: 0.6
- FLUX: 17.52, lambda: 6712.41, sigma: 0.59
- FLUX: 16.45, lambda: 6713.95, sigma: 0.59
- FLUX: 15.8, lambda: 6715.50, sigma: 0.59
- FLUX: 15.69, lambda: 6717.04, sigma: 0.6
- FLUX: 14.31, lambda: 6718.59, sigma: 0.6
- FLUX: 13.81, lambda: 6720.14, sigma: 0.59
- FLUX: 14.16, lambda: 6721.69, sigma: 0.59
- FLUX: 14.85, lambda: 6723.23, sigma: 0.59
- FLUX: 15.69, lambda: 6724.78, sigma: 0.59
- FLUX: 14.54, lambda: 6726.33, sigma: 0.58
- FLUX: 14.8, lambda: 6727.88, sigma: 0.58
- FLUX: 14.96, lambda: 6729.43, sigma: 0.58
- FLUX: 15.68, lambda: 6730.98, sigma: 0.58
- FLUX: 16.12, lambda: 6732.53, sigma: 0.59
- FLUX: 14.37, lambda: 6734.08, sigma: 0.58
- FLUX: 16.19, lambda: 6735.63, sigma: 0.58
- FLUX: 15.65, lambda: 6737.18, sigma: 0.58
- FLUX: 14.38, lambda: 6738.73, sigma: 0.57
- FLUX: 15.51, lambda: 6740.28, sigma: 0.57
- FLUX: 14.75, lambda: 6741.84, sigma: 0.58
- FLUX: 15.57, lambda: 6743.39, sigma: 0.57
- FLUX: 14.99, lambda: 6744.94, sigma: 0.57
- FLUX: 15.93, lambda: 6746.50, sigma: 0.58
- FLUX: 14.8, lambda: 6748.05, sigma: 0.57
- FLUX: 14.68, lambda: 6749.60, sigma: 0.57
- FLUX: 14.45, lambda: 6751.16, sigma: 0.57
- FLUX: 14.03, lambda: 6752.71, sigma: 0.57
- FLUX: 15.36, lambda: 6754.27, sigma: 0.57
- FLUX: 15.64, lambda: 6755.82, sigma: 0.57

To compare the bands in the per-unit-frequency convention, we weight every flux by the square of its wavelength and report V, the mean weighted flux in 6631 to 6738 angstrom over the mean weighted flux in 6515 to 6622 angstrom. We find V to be 0.9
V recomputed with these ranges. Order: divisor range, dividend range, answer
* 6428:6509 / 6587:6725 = 1.04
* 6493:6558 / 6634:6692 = 0.95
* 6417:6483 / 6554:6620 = 1.11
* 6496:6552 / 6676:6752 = 0.88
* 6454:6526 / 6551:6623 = 1.06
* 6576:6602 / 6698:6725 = 0.88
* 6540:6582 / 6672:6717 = 0.91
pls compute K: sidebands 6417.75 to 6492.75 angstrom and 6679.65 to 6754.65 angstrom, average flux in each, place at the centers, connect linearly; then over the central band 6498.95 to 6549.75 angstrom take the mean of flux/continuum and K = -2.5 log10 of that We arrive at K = -0.12 mag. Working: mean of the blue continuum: 17.4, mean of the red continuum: 15.5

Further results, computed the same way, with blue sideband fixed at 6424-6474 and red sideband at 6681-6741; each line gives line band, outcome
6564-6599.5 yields -0.14 mag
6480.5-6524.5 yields -0.08 mag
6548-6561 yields -0.12 mag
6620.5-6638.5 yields -0.13 mag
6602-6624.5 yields -0.14 mag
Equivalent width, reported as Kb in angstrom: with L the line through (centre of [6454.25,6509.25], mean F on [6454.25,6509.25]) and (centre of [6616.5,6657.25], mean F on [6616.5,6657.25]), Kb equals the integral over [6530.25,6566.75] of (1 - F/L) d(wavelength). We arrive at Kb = -2.3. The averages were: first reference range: 17.7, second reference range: 17.8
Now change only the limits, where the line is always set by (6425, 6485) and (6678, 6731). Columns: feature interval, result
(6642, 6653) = -0.9 angstrom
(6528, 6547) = -2.8 angstrom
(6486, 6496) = -0.5 angstrom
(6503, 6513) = -1.3 angstrom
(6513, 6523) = -1.1 angstrom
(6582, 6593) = -1.6 angstrom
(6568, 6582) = -1.4 angstrom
